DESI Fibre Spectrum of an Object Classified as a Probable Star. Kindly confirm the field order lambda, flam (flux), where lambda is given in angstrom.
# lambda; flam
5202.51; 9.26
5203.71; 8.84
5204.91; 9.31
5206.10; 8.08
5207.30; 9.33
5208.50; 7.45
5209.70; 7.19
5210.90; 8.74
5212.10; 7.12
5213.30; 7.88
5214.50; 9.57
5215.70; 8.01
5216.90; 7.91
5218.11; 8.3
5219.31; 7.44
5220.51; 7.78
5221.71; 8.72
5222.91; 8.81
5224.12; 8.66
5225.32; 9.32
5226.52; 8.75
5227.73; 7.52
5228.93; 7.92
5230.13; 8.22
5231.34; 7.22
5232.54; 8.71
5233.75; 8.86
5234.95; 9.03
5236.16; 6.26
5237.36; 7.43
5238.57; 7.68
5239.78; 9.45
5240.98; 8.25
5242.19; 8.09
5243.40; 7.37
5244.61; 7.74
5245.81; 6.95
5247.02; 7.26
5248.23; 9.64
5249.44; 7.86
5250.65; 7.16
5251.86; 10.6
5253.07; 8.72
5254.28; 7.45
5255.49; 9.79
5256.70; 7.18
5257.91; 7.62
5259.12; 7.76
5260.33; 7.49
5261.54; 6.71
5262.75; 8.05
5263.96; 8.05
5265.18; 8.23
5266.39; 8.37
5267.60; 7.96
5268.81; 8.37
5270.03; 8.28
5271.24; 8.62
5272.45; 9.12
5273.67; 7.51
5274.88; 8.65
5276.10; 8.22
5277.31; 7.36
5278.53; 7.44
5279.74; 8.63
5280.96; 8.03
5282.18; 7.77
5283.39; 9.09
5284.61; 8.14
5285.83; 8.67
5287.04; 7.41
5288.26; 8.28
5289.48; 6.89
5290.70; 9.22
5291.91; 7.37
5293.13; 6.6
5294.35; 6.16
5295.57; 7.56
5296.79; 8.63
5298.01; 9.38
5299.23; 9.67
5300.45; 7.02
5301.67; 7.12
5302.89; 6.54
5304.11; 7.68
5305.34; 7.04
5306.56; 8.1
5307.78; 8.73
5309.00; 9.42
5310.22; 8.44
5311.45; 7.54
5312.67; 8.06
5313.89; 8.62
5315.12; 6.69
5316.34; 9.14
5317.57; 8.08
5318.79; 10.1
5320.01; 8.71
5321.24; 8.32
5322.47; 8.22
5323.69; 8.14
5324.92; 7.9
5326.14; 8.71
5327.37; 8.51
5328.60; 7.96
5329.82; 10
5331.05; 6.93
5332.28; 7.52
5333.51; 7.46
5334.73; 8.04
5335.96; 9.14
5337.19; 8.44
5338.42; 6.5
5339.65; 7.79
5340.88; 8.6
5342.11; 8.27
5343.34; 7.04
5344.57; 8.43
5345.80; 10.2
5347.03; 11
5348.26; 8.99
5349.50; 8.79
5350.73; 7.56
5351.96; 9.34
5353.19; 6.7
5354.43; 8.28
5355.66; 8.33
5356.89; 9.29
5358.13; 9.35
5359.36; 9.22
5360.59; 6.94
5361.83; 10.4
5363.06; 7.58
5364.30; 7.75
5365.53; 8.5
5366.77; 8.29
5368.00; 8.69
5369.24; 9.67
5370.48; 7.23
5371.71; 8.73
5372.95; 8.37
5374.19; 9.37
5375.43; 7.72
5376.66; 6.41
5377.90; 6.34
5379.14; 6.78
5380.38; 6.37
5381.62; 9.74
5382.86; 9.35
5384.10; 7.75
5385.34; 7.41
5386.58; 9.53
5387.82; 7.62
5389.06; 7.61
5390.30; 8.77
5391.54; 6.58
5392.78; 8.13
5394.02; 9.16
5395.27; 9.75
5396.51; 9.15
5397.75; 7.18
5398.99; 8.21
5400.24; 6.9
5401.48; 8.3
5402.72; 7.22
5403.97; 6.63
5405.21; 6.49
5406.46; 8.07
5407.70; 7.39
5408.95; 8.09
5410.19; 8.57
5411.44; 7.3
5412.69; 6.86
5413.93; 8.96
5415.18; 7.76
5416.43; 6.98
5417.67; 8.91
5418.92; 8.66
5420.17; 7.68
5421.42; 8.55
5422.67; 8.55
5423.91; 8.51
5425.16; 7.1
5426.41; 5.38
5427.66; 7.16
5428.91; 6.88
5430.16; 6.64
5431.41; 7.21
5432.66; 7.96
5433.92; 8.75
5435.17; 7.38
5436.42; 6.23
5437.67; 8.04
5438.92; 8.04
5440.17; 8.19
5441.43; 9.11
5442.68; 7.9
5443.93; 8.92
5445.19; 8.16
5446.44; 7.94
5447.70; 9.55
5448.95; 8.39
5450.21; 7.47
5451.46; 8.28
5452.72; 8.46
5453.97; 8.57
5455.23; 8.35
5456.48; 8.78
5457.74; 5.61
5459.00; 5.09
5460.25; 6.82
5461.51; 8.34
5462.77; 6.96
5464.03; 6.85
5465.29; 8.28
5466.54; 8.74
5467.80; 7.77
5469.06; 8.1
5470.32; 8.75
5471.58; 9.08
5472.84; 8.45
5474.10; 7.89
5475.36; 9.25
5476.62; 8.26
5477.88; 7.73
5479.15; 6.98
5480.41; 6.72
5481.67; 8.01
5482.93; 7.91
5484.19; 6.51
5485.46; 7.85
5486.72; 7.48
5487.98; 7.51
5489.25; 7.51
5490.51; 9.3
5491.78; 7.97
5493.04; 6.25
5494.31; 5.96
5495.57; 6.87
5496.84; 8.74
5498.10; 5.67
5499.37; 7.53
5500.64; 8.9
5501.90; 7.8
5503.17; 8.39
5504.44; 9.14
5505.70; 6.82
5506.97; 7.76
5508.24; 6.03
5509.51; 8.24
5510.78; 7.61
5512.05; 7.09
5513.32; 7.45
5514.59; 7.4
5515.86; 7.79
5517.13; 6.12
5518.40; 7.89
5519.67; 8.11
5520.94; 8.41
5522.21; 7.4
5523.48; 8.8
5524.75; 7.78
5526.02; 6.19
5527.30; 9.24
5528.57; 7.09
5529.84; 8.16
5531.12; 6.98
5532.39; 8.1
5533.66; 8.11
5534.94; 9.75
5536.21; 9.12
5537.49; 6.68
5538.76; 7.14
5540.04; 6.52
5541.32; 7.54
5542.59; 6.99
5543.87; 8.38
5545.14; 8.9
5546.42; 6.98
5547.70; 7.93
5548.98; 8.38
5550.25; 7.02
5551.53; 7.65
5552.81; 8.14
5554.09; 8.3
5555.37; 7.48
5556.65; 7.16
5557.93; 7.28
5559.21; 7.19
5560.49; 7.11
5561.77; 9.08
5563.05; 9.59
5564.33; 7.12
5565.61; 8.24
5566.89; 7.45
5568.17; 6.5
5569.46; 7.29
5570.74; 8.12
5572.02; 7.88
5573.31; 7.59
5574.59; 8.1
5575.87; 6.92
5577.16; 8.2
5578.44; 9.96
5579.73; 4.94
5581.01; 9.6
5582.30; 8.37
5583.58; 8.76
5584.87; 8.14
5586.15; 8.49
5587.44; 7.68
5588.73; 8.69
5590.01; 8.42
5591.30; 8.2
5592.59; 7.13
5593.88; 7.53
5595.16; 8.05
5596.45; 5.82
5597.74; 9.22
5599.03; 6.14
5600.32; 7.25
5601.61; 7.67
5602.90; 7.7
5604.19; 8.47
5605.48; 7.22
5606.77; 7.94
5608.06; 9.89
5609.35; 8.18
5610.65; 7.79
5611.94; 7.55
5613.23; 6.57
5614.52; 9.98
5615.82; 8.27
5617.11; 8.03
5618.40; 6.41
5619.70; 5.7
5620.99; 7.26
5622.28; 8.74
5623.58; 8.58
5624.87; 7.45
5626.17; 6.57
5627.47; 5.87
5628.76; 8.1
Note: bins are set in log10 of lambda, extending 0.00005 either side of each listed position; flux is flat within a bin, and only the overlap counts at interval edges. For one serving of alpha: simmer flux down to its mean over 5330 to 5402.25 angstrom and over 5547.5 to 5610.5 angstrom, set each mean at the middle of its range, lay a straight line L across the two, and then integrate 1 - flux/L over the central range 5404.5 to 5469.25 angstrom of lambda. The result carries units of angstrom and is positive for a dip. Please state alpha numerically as 2.7 angstrom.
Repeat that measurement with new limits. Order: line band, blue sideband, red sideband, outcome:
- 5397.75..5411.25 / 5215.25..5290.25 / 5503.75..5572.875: 0.58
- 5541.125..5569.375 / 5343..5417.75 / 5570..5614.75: 0.81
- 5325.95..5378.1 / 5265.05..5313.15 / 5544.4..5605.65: -2.37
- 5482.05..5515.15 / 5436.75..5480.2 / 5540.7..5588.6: 1.75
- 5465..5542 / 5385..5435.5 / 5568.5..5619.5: 0.94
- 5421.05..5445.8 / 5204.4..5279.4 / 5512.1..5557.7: 0.47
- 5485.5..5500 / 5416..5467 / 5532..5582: 0.81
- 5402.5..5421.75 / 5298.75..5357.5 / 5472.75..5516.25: 0.43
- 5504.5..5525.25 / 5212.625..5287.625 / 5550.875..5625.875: 0.81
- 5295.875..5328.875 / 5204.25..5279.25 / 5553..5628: -0.70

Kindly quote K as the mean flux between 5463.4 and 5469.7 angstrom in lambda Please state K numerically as 7.95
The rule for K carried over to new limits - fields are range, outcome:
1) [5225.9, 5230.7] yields 8.12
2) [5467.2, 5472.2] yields 8.42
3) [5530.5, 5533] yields 7.55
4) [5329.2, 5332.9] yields 8.15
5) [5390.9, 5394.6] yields 7.96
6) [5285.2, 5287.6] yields 8.07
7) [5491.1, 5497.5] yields 7.17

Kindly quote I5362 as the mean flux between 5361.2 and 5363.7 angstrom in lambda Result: 8.95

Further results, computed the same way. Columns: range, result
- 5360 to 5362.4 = 8.64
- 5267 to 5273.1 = 8.46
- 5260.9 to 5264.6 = 7.6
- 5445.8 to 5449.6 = 8.61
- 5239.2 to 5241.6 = 8.85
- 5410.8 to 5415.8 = 7.71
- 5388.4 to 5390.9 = 8.18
